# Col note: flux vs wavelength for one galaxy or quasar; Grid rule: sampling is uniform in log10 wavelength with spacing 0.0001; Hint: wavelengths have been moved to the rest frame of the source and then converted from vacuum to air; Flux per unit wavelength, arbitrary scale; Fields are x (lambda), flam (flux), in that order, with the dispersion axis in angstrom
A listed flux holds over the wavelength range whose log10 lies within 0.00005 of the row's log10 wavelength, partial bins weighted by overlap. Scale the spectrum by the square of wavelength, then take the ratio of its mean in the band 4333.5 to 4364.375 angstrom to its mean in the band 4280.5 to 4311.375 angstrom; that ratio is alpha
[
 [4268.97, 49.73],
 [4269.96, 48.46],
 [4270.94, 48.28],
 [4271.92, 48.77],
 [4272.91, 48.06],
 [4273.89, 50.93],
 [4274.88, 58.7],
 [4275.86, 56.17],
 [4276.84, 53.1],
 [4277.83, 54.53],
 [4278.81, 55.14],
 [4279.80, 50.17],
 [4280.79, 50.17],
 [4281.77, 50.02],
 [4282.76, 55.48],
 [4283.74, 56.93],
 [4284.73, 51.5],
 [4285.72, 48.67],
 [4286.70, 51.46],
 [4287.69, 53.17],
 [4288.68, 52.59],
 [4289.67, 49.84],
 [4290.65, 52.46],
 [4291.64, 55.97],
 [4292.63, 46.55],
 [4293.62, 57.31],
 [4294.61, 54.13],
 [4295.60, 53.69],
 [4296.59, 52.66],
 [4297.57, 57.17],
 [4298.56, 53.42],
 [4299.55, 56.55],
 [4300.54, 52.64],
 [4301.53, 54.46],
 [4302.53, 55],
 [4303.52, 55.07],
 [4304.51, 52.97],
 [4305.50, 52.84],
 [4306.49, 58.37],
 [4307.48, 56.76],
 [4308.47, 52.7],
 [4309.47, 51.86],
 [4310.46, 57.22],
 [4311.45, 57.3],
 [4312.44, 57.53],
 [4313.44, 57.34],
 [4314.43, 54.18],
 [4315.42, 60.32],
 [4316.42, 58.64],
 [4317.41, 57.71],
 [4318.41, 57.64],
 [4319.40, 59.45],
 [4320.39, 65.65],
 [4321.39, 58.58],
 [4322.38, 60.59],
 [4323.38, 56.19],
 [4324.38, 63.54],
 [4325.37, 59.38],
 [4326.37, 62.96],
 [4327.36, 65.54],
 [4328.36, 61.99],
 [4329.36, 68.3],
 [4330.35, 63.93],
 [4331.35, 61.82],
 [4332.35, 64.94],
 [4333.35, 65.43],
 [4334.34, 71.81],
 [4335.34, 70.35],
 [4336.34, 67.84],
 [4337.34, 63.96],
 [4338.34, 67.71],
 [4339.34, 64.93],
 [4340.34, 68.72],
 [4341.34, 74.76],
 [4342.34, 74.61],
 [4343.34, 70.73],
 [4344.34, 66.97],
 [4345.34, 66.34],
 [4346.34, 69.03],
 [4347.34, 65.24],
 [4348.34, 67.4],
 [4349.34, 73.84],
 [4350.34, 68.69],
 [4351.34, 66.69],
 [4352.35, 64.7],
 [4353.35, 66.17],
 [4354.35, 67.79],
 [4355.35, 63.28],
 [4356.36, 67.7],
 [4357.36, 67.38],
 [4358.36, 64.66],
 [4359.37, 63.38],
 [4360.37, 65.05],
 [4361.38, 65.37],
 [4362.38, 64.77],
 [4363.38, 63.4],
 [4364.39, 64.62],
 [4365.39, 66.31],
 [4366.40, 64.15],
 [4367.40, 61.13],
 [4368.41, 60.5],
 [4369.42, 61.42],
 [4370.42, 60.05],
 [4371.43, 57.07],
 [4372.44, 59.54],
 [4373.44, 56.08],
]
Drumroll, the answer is 1.3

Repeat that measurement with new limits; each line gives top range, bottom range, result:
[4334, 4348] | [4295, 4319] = 1.26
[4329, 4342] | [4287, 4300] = 1.28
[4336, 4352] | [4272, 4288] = 1.34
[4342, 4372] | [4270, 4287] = 1.30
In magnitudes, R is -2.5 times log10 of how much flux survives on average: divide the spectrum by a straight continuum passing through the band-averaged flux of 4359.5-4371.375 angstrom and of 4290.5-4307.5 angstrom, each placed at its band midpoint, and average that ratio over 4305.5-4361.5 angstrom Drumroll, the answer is -0.08 mag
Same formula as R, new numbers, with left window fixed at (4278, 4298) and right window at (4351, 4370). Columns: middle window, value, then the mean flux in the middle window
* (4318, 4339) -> -0.076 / 63.7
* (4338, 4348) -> -0.119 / 68.9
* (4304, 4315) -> 0.017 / 55.4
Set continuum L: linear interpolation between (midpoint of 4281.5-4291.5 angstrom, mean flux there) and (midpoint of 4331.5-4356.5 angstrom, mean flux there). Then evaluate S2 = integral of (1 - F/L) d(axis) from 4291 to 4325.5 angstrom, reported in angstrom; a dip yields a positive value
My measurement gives 1.2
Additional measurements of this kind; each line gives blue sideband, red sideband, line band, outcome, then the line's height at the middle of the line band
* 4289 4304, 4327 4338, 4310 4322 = 0.4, 60.4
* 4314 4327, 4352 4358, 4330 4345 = -1.2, 62.9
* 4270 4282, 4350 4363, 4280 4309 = 0.9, 55.1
